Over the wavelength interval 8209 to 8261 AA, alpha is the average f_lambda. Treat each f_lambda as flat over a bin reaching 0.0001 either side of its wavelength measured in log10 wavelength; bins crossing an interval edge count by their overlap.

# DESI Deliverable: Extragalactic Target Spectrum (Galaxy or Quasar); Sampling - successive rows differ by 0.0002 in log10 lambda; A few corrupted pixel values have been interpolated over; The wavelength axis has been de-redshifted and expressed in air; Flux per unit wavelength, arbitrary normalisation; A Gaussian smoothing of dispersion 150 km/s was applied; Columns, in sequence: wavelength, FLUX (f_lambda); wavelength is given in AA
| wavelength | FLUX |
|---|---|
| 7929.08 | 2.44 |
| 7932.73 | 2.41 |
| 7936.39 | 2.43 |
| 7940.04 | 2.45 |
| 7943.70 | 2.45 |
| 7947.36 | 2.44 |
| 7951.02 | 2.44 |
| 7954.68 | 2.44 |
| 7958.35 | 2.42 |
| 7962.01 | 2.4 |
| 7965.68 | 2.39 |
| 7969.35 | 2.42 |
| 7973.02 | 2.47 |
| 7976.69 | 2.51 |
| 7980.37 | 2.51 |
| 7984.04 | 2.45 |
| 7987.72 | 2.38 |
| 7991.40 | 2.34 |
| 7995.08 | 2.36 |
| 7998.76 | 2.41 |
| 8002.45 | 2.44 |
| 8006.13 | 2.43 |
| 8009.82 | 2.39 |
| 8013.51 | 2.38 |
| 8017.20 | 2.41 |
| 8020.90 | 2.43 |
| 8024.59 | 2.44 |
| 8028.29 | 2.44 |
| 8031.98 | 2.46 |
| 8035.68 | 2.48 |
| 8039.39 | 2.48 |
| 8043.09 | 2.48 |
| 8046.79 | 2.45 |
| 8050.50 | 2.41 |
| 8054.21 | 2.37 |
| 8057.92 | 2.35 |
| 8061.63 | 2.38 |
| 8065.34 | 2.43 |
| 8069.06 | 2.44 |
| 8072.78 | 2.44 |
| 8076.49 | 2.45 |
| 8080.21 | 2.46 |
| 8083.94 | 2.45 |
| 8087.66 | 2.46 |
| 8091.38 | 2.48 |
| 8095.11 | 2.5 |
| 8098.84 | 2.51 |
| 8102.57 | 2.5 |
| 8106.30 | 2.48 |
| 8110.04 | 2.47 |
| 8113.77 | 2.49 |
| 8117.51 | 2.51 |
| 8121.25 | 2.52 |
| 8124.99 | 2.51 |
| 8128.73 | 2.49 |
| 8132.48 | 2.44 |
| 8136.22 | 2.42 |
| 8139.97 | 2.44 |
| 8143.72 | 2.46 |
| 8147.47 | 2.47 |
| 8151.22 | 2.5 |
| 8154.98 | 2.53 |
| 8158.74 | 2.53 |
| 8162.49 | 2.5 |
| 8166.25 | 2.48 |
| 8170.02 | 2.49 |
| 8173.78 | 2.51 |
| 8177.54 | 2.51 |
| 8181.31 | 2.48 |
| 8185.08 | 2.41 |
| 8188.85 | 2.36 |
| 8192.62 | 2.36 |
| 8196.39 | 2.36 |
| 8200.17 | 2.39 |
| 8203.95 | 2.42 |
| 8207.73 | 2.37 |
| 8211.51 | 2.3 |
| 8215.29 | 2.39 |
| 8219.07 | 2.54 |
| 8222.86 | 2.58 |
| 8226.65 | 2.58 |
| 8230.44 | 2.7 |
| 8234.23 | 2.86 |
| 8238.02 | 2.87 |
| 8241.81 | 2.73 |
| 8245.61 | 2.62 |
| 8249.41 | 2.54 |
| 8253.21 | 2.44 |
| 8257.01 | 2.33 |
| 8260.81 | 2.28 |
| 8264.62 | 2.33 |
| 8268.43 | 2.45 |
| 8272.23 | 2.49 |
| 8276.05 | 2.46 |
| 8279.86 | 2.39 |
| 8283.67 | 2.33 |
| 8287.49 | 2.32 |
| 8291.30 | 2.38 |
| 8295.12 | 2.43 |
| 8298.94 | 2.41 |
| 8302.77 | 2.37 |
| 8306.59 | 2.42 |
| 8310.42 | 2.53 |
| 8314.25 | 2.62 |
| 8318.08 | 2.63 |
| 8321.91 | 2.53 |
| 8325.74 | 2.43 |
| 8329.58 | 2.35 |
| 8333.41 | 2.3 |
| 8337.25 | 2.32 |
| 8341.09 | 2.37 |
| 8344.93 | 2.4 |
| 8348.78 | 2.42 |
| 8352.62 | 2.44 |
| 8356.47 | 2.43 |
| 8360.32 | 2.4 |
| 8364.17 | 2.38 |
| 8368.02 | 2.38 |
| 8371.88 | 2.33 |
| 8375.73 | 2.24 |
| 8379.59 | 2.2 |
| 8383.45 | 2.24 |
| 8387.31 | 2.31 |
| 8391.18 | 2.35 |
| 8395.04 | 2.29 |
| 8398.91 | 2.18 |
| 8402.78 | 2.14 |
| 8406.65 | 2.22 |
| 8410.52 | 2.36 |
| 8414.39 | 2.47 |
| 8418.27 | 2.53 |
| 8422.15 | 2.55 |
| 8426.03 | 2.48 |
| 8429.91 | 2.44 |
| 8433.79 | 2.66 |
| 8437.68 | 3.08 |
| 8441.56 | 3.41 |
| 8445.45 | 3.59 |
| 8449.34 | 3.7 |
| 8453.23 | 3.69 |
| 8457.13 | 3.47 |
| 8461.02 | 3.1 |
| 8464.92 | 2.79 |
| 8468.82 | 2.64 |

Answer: 2.56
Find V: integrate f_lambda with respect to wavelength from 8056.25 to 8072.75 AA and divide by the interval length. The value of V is 2.4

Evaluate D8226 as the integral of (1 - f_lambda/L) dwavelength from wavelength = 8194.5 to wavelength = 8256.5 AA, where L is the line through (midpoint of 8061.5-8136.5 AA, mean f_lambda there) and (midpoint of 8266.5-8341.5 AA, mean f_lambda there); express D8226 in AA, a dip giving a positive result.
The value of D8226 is -2.4 AA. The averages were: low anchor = 2.47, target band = 2.54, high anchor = 2.43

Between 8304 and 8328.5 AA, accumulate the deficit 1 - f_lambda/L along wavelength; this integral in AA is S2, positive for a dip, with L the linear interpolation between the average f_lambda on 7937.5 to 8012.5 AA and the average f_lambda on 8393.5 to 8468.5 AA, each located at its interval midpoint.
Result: 1.70 AA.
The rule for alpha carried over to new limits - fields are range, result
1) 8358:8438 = 2.38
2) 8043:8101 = 2.44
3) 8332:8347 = 2.35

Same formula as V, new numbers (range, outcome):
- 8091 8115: 2.49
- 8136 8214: 2.44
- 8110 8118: 2.49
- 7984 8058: 2.42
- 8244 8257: 2.5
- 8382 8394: 2.3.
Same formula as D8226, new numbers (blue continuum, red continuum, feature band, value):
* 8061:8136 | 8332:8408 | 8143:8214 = -0.5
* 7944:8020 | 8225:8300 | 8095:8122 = -0.4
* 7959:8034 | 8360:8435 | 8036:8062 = -0.1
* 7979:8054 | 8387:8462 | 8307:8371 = 6.1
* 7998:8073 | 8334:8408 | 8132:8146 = -0.3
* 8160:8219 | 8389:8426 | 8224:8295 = -3.0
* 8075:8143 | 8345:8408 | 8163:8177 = -0.3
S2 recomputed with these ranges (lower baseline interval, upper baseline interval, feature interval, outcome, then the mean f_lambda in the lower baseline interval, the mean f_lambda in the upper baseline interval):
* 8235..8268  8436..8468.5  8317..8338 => 3.0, 2.53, 3.32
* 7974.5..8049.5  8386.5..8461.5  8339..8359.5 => 2.2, 2.43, 2.75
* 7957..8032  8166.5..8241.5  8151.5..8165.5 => -0.2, 2.42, 2.5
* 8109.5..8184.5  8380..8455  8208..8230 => 0.4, 2.49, 2.66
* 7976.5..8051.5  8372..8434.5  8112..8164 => -1.8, 2.43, 2.35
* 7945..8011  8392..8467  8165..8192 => 1.4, 2.43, 2.79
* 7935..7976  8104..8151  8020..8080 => 0.6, 2.43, 2.48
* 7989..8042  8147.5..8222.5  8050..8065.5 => 0.3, 2.42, 2.45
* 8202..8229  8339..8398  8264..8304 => 0.1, 2.46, 2.34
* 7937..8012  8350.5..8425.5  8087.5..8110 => -0.8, 2.43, 2.34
